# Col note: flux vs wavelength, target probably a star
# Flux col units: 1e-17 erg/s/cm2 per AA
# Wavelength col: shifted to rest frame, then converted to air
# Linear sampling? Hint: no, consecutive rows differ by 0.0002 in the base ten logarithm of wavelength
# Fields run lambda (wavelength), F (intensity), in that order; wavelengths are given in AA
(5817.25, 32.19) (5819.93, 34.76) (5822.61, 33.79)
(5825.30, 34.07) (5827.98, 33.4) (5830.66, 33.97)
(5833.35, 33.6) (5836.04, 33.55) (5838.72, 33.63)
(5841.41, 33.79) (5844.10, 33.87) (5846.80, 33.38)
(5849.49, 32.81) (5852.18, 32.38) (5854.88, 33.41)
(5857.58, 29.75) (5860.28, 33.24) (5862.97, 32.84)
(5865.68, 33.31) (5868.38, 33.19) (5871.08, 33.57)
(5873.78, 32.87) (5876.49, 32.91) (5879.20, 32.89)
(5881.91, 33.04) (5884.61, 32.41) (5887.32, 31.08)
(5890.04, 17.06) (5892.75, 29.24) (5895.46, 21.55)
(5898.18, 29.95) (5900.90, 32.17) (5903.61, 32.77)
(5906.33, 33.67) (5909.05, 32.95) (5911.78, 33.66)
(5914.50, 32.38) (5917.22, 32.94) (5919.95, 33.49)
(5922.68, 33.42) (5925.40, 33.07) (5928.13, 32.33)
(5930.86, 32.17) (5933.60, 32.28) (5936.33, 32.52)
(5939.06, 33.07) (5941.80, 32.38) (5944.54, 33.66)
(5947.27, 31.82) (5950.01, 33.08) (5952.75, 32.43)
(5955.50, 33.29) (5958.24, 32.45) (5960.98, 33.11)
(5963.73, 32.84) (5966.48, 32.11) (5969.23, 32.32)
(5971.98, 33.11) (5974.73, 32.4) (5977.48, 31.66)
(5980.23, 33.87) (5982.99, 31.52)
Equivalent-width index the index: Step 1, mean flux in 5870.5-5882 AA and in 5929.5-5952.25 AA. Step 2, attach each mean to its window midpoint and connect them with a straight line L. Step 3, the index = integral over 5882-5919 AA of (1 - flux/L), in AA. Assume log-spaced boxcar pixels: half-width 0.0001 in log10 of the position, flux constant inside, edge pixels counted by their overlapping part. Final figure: 2.90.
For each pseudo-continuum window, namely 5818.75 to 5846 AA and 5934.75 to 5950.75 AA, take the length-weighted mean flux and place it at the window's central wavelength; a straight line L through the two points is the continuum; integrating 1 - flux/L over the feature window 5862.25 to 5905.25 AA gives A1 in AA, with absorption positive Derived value 3.44 AA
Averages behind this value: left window 33.8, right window 32.8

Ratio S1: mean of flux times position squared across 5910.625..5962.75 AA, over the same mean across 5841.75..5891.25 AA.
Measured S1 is 1.1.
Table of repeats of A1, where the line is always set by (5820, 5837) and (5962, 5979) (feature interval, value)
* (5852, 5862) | 0.4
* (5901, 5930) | 0.0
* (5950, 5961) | -0.1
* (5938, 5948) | 0.0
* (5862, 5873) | 0.1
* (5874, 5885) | 0.1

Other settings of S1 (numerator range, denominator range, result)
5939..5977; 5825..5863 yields 1.02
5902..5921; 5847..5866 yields 1.04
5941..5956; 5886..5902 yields 1.25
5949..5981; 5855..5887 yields 1.03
